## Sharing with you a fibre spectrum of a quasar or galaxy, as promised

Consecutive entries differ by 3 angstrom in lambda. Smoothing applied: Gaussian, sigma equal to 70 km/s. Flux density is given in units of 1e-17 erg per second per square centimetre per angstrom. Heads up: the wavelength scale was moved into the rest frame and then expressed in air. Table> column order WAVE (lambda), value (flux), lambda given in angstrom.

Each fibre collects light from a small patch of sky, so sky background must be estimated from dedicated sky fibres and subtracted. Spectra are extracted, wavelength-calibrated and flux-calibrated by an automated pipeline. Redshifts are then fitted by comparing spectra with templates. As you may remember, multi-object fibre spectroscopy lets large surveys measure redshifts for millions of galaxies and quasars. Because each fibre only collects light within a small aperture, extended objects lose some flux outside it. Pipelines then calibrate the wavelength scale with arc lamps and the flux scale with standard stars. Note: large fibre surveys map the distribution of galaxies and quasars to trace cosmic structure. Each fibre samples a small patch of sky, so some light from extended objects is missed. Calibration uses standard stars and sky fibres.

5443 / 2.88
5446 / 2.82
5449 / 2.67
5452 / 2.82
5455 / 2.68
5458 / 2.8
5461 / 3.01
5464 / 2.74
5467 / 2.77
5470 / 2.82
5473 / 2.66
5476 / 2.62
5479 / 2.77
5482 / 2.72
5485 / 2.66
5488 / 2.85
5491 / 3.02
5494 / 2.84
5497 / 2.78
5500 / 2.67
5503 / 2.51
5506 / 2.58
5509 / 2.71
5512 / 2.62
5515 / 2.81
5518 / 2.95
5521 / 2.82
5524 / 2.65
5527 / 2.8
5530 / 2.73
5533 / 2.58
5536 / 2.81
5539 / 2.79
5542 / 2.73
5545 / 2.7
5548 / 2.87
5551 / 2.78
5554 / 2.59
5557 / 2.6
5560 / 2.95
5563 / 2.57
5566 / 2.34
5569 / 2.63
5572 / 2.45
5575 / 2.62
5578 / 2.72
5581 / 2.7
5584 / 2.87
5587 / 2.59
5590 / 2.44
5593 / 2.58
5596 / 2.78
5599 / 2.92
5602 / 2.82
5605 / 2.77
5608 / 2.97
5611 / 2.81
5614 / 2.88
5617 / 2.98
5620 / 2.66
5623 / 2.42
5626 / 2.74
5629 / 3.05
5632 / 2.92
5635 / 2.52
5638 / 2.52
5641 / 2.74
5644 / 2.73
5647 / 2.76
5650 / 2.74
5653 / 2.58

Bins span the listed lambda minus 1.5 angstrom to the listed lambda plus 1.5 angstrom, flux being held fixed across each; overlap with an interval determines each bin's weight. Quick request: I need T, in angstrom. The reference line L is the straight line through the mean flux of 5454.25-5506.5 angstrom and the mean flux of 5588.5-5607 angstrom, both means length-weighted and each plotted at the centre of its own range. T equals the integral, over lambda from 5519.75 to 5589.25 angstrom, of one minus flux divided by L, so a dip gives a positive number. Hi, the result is 1.2 angstrom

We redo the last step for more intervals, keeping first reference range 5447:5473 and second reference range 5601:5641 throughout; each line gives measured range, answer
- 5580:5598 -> 0.7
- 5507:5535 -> 0.4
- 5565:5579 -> 1.1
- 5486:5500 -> -0.3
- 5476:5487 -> 0.3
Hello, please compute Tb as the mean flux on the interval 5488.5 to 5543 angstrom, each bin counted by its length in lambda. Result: 2.75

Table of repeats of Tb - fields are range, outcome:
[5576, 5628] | 2.75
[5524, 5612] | 2.71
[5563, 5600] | 2.63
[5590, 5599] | 2.68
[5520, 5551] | 2.75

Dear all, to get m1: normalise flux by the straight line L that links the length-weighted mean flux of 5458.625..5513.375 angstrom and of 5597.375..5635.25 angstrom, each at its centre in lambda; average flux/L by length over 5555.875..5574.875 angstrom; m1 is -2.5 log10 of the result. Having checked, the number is 0.08 mag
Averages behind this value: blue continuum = 2.74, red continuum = 2.81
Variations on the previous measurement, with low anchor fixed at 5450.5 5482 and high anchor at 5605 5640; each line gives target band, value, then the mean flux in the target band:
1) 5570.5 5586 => 0.04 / 2.67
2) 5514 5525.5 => -0.02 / 2.81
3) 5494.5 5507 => 0.05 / 2.65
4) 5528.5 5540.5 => 0.02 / 2.73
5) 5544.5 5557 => 0.02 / 2.72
